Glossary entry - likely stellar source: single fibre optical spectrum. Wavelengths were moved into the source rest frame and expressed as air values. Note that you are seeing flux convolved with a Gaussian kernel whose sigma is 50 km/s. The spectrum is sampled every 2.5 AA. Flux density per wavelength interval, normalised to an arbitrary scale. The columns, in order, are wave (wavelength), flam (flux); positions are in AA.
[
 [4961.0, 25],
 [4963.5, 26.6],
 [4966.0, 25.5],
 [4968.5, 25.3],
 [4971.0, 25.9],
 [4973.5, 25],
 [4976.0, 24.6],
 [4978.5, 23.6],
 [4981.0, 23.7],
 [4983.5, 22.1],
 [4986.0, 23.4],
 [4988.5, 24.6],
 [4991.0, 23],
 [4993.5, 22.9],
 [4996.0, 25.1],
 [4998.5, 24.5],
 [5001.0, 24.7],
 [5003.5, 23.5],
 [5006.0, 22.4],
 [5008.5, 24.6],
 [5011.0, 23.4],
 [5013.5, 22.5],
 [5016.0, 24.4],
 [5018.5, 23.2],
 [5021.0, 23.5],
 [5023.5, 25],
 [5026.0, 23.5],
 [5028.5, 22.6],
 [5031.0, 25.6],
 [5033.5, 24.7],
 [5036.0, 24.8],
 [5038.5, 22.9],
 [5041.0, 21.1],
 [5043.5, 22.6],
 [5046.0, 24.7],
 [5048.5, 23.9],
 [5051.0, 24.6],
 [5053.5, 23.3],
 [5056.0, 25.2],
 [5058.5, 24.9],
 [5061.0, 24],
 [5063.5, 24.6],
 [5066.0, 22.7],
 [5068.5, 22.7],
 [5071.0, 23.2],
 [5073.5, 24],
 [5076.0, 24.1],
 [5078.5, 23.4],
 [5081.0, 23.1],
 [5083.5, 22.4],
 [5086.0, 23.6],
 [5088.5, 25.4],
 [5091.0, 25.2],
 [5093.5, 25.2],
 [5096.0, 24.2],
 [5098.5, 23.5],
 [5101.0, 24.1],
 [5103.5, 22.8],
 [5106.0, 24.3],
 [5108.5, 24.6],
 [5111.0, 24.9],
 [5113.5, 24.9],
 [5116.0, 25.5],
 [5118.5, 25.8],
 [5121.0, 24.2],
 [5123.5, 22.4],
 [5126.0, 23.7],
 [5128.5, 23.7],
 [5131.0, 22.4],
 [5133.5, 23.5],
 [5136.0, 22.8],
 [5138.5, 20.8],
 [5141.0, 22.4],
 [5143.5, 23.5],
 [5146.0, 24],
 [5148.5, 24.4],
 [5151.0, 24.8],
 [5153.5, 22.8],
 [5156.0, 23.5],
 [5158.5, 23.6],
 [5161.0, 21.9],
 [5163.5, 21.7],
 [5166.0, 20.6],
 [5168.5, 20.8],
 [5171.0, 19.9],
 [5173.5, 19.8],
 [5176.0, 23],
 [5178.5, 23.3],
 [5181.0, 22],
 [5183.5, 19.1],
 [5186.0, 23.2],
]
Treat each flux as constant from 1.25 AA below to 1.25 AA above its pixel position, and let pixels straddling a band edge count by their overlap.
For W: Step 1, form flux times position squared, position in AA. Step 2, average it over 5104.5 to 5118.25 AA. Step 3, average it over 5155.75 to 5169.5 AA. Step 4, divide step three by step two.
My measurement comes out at 0.90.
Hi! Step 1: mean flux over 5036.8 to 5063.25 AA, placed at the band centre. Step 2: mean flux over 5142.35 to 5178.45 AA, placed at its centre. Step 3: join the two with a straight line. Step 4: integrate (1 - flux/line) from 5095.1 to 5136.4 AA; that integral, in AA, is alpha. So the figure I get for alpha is -1.8 AA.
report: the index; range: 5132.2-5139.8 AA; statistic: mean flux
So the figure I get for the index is 22.4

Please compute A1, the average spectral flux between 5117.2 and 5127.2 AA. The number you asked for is 24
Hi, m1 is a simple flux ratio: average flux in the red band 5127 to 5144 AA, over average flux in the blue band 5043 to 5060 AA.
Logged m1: 0.94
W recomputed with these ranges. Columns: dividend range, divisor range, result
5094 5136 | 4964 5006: 1.04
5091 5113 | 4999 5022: 1.07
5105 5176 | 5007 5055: 1.02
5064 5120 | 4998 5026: 1.05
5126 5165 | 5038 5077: 1.01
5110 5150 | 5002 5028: 1.05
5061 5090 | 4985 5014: 1.02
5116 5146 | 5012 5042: 1.03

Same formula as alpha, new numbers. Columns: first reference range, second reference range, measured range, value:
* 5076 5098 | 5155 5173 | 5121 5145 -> -0.3 AA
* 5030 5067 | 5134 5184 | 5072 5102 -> -0.8 AA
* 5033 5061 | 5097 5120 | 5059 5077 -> 0.3 AA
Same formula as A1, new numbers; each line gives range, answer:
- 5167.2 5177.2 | 20.9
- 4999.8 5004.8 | 24.1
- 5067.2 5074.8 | 23.3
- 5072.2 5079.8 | 23.8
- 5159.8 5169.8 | 21.2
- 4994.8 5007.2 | 24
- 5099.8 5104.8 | 23.5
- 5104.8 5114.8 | 24.7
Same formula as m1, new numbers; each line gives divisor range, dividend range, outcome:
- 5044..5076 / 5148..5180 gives 0.93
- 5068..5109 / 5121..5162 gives 0.97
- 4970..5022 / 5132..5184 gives 0.94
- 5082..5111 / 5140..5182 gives 0.93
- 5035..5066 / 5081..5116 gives 1.02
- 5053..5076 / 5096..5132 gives 1.01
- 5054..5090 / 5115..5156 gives 0.99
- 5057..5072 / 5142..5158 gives 1.00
